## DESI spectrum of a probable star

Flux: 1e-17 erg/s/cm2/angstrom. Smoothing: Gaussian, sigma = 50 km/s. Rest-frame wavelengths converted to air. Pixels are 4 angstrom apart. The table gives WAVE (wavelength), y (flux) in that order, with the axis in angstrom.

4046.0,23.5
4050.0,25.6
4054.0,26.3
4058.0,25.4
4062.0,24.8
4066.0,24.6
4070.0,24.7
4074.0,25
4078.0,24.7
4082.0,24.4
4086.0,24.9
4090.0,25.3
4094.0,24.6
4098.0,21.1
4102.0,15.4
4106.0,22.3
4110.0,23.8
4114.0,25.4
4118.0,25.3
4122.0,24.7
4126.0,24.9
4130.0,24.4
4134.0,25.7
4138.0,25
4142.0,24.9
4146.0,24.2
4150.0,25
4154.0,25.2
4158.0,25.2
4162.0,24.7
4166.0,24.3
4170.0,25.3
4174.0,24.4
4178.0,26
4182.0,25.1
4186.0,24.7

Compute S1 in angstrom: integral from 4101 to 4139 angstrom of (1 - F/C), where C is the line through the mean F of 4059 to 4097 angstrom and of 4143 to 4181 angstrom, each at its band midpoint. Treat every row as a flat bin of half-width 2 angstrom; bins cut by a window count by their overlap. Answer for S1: 1.4 angstrom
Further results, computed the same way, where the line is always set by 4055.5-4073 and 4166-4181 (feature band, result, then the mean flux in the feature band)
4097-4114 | 2.6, 21.2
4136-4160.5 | 0.1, 24.9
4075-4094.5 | 0.1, 24.8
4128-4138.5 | 0.0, 25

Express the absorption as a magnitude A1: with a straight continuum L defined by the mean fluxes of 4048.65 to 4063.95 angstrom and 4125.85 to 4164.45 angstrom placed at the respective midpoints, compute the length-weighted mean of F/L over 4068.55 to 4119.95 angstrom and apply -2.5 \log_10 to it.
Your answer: 0.07 mag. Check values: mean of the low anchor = 25.5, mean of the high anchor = 24.9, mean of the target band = 23.6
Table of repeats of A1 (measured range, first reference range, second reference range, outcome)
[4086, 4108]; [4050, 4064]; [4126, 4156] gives 0.15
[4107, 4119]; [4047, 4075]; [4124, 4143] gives 0.02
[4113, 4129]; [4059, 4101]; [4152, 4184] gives -0.02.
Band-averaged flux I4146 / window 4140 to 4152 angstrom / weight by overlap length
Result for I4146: 24.7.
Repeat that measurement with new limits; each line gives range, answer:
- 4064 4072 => 24.6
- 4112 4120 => 25.4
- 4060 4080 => 24.8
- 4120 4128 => 24.8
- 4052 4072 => 25.2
